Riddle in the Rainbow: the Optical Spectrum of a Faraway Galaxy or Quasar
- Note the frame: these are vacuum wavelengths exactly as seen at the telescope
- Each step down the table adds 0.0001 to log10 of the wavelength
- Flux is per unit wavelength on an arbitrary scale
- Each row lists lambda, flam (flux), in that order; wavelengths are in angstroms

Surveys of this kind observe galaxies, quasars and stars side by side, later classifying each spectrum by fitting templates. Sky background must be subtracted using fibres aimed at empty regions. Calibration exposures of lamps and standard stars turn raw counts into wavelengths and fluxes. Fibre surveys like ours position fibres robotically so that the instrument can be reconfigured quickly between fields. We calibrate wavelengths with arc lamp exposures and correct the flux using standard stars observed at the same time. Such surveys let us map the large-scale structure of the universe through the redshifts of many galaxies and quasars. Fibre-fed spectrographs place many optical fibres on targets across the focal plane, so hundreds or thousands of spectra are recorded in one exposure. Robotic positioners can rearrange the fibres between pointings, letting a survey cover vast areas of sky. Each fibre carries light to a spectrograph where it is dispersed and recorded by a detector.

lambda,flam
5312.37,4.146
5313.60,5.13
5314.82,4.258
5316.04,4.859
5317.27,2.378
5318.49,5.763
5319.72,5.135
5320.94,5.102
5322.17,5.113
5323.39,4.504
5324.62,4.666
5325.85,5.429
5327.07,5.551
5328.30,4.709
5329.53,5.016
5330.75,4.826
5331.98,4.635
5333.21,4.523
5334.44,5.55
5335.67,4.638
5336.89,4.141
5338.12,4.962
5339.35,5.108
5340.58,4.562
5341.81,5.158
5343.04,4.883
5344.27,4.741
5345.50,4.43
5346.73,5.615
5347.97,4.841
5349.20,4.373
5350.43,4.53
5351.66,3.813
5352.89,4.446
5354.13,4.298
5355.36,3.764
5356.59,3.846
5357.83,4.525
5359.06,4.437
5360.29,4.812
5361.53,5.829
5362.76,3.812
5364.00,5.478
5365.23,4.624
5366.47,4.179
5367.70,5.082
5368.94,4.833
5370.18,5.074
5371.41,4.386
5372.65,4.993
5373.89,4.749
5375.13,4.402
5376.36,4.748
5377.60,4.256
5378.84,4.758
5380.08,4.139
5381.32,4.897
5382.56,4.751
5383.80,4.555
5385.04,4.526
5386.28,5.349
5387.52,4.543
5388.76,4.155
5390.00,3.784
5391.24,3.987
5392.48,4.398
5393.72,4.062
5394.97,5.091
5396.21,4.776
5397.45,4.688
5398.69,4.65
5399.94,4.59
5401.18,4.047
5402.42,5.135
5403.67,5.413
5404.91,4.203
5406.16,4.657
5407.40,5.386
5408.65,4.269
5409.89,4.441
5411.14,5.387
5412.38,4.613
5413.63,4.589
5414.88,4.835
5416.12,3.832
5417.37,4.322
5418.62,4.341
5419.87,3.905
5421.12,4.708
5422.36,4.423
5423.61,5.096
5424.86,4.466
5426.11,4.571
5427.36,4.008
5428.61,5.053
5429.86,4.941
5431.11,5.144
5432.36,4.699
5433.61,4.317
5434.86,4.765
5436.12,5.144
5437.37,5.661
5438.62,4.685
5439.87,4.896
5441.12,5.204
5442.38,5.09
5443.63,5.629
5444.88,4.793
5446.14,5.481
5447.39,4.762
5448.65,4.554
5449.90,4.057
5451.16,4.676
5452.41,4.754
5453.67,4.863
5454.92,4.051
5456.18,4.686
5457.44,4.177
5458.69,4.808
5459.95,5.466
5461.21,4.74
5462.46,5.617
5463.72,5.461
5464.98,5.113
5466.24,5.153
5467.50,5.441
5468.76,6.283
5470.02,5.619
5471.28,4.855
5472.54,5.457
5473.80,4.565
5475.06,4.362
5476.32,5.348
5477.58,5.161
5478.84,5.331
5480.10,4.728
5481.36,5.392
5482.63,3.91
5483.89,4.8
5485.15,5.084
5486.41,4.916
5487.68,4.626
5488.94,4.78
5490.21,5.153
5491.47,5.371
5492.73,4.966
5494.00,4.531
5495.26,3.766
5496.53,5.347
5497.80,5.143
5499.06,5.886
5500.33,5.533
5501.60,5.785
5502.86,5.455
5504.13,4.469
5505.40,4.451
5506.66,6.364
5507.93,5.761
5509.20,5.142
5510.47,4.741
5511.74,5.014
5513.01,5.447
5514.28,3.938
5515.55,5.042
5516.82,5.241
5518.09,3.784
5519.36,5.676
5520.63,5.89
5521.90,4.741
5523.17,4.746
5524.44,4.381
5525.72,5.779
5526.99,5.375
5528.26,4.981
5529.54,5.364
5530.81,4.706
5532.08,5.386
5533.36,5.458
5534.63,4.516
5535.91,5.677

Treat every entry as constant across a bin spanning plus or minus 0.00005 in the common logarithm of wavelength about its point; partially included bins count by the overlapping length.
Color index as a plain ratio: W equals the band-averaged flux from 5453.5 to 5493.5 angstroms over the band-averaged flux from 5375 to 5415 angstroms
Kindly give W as 1.09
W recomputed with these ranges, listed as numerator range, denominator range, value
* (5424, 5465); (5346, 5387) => 1.05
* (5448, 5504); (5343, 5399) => 1.09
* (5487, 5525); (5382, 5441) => 1.09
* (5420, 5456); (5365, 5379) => 1.03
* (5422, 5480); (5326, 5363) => 1.05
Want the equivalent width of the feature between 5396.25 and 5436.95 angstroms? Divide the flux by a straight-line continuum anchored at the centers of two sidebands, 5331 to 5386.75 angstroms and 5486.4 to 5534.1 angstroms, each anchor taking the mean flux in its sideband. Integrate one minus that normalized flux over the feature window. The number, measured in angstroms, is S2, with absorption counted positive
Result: 1.5 angstroms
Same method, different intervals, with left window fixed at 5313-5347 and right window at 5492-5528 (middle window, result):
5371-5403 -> 2.3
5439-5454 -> 0.3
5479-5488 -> 0.4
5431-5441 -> 0.1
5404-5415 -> 0.5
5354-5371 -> 0.9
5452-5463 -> 0.5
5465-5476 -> -0.4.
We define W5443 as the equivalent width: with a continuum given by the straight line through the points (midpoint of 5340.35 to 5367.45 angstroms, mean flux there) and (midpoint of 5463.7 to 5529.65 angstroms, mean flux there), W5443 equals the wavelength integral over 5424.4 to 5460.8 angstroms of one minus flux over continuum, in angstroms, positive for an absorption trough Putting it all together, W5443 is 0.7 angstroms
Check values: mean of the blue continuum 4.6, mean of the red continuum 5.08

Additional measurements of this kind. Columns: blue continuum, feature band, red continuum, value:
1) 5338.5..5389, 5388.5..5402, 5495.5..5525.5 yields 1.0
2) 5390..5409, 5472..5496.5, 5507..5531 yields 0.3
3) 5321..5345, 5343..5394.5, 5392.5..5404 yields 2.3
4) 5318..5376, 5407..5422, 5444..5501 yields 1.0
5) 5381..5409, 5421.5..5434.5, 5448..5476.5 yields 0.3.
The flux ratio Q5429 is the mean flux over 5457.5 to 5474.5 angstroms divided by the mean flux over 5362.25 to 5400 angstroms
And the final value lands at 1.1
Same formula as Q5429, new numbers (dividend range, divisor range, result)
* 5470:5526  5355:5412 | 1.09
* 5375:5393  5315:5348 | 0.93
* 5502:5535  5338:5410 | 1.10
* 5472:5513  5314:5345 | 1.05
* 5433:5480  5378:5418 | 1.09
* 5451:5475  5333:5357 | 1.09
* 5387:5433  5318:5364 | 0.96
